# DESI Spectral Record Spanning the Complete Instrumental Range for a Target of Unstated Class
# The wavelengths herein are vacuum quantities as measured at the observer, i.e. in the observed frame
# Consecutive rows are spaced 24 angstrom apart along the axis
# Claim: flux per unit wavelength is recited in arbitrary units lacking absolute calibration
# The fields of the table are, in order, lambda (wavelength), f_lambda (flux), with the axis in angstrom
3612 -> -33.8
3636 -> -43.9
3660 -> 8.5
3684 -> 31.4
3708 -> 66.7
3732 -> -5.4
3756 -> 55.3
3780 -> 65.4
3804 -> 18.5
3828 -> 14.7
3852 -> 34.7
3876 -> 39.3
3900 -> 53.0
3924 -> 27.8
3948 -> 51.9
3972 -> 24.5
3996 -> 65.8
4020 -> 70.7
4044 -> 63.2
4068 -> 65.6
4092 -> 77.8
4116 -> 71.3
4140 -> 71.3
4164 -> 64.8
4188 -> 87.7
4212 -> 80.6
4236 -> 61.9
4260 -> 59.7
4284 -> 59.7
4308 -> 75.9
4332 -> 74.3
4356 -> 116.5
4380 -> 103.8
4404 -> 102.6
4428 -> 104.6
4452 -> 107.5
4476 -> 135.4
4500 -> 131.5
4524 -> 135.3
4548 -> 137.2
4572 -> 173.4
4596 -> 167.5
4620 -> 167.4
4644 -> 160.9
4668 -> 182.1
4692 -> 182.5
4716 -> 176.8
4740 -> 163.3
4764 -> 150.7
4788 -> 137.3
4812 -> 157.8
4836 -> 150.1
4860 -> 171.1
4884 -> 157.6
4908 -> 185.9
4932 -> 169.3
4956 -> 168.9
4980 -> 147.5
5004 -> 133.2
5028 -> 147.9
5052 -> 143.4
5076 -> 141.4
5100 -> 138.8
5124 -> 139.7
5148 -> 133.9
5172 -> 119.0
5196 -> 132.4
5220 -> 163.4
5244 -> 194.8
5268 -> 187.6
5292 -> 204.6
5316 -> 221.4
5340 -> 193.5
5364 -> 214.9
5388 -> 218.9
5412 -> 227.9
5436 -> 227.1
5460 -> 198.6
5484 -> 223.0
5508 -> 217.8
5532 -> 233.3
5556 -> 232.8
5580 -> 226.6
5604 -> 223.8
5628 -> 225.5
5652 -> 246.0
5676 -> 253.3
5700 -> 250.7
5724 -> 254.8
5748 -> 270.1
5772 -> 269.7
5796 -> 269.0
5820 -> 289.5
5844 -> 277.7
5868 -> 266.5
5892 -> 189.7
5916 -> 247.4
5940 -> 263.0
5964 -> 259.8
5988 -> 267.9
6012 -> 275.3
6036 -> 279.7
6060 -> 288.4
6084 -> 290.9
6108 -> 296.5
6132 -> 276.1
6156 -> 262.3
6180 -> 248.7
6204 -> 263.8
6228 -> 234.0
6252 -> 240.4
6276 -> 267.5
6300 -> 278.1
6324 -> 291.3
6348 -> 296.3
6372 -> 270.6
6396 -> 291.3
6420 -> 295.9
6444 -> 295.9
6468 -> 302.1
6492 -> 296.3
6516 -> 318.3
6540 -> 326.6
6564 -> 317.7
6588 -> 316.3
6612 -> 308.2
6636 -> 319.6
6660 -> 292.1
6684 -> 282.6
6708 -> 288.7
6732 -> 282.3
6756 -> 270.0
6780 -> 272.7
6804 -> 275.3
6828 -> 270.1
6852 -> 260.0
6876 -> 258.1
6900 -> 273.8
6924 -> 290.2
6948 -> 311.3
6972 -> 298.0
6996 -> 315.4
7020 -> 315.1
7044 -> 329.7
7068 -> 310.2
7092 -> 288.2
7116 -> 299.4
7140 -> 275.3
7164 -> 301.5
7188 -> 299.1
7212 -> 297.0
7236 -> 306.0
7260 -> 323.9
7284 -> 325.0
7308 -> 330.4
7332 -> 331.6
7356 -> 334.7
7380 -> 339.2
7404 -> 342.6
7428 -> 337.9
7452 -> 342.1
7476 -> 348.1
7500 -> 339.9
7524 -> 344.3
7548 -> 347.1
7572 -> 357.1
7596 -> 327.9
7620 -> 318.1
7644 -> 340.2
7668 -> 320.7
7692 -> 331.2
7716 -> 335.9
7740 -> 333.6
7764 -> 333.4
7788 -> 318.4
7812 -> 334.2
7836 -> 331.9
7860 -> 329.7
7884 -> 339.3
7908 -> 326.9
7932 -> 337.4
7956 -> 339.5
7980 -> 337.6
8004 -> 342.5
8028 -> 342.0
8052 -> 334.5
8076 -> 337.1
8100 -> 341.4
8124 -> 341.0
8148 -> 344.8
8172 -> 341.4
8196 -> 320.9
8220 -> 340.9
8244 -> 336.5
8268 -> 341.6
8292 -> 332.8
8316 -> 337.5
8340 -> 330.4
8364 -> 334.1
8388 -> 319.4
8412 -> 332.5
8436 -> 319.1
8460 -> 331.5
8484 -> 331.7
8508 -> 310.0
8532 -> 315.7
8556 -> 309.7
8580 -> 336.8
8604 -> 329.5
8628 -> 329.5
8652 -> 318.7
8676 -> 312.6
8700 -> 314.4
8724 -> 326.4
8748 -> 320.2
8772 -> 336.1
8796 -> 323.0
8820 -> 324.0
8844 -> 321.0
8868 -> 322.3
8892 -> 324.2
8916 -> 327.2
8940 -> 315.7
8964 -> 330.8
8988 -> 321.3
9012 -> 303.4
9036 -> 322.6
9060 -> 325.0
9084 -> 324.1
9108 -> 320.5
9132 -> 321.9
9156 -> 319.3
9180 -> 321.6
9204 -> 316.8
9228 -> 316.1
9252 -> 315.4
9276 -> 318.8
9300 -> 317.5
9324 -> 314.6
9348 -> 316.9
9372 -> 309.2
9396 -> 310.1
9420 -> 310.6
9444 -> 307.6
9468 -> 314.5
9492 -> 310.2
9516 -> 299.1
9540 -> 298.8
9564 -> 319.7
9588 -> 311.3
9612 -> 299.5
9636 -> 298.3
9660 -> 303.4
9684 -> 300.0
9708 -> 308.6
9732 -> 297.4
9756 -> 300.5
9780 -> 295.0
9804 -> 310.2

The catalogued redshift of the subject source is 0.000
